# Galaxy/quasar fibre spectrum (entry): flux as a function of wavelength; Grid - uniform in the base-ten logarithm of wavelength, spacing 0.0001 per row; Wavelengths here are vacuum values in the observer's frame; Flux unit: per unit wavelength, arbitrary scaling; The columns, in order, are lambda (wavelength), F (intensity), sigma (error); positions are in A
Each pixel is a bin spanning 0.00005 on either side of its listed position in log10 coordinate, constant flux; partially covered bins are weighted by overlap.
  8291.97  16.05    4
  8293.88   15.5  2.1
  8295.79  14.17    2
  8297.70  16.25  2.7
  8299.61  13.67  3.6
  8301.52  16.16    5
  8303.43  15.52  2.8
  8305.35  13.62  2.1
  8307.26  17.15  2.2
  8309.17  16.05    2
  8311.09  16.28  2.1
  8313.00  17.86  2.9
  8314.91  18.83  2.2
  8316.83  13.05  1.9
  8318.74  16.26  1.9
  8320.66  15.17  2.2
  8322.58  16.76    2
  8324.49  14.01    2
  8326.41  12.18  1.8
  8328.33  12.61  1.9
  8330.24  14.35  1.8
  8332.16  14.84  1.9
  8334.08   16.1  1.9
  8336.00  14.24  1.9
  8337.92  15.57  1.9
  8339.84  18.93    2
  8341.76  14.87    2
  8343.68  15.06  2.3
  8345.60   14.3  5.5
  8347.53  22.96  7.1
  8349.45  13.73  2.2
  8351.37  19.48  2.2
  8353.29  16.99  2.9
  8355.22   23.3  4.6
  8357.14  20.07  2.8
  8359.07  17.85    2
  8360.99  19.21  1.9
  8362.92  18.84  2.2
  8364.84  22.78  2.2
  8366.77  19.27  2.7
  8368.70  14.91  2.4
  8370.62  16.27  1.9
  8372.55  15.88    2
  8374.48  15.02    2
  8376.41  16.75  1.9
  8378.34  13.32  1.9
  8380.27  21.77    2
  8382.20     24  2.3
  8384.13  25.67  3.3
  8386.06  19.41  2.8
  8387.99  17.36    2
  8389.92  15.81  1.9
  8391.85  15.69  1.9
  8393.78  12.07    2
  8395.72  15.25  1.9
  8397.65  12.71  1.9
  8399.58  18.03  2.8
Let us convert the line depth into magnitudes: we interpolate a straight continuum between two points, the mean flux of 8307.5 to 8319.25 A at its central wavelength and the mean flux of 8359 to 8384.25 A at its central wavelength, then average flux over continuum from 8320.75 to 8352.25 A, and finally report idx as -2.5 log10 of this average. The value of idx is 0.11 mag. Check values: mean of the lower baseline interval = 16.4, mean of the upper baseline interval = 18.5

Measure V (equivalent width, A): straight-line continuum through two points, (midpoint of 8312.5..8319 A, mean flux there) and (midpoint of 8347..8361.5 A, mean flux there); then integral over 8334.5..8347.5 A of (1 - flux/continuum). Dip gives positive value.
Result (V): 1.5 A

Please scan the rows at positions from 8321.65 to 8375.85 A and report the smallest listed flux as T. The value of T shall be 12.18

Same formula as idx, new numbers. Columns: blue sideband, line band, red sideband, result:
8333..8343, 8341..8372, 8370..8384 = -0.073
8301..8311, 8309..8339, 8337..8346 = 0.037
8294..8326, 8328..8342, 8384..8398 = 0.037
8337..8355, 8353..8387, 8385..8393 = -0.114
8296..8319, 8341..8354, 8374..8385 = 0.070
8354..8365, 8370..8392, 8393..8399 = -0.127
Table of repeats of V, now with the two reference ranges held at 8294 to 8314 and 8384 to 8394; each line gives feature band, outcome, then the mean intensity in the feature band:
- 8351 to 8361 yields -1.6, 19.5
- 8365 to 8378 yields 0.4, 16.6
